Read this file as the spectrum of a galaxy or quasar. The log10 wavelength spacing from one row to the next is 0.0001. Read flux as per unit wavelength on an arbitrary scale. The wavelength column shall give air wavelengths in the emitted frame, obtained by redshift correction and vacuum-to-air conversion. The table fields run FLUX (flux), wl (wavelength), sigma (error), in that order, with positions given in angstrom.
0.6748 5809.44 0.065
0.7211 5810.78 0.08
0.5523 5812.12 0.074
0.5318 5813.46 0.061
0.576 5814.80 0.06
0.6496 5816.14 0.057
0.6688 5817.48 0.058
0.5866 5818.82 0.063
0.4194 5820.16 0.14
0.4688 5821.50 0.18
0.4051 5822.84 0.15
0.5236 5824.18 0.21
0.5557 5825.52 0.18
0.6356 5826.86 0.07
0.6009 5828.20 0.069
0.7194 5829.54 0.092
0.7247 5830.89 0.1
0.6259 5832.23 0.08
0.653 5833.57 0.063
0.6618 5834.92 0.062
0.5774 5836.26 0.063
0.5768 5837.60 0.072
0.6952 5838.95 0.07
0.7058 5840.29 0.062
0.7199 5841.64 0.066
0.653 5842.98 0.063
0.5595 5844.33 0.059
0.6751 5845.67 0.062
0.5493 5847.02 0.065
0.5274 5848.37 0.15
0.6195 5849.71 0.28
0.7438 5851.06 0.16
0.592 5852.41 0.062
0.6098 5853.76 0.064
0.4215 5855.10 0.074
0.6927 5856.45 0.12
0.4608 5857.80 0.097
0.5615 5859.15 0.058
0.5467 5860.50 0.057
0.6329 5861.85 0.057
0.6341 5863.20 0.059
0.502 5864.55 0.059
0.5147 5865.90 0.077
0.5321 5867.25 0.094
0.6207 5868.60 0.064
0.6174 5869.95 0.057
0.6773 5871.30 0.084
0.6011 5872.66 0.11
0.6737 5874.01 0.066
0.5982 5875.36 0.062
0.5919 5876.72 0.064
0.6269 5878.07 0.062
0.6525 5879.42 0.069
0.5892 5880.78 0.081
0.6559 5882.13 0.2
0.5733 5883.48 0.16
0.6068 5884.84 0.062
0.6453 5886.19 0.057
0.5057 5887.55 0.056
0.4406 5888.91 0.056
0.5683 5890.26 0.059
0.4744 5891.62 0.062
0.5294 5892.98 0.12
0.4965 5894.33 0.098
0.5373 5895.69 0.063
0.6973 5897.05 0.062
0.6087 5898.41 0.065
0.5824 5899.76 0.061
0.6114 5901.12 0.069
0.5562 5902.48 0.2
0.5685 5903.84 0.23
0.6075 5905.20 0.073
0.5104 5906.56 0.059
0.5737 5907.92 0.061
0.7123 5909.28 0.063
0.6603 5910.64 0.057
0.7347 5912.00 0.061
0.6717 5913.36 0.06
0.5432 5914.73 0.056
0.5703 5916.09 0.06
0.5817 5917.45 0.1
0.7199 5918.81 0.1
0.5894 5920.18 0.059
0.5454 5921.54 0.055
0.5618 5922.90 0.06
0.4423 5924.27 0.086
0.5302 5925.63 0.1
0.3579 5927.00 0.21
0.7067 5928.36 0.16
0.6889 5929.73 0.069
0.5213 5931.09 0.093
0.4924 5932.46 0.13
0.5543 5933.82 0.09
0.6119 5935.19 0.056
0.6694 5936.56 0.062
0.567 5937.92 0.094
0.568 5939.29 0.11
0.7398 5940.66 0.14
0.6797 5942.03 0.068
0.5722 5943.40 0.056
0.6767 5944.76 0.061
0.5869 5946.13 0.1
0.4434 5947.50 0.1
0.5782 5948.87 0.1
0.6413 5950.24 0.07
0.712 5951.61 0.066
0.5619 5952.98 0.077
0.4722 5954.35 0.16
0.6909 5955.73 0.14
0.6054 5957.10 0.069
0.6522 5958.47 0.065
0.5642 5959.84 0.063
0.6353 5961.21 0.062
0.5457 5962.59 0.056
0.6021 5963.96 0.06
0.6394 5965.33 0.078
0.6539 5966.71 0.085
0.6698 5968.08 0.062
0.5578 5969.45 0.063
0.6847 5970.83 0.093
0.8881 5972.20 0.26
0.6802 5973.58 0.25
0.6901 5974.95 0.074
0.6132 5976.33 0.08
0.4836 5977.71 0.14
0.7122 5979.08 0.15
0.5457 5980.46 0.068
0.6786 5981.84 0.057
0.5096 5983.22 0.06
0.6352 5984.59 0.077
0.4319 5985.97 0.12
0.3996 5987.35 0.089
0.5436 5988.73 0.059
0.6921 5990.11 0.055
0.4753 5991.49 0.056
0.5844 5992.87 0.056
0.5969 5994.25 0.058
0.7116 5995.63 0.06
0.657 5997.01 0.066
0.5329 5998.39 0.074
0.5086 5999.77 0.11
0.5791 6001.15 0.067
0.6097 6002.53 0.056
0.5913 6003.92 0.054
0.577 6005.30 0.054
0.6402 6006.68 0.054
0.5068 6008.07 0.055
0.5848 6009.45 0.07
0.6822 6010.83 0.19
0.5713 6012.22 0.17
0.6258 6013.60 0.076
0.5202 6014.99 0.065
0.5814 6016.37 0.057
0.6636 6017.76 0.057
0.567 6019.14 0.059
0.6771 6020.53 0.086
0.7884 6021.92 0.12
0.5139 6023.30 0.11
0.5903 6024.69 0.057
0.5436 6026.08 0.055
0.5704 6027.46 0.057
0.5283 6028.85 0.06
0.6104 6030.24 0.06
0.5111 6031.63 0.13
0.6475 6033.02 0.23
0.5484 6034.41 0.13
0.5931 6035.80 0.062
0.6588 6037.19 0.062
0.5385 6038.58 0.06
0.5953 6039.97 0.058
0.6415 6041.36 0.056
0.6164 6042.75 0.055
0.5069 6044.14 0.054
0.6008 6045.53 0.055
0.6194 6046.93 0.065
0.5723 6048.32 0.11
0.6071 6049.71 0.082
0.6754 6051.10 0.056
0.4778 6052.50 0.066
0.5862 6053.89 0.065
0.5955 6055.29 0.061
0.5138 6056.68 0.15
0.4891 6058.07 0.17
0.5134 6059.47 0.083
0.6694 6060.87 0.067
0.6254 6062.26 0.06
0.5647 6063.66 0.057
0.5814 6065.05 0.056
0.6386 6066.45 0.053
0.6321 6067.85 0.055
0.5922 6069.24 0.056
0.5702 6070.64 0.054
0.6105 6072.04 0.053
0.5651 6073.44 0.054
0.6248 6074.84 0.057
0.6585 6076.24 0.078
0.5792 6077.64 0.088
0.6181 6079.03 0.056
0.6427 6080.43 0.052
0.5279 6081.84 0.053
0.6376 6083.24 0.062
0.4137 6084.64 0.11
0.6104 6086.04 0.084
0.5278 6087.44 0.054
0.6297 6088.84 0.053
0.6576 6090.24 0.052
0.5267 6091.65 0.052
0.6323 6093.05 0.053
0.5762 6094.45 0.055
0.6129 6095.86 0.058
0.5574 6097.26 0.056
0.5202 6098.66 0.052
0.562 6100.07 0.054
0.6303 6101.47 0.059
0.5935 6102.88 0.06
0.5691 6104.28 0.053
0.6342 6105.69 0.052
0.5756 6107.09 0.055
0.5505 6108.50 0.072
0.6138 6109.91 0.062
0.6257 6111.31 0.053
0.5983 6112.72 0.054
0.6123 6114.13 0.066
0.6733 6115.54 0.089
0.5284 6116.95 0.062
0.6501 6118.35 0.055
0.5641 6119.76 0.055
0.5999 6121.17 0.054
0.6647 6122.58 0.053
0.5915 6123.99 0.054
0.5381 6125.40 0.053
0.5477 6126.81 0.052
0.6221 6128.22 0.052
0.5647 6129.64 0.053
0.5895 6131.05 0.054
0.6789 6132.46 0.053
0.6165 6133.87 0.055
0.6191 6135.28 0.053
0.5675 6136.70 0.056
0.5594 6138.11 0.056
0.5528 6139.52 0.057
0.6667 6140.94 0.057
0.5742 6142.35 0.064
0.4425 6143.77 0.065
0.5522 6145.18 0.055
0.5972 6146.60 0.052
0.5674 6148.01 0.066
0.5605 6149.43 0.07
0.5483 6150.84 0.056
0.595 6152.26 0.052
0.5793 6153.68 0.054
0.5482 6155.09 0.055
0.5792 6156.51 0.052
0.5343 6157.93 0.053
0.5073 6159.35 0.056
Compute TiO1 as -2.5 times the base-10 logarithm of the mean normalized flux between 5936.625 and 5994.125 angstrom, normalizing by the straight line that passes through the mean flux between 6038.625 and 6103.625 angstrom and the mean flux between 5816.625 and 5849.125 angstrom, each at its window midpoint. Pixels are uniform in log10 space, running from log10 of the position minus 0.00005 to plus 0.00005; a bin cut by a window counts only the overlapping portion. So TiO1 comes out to -0.02 mag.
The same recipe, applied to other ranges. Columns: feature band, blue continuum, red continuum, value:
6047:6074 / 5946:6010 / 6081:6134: 0.02 mag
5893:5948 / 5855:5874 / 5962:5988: 0.01 mag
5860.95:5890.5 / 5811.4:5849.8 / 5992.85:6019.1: 0.01 mag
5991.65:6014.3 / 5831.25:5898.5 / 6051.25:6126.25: -0.01 mag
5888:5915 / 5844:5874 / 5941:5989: 0.02 mag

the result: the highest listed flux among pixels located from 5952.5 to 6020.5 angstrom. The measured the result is 0.8881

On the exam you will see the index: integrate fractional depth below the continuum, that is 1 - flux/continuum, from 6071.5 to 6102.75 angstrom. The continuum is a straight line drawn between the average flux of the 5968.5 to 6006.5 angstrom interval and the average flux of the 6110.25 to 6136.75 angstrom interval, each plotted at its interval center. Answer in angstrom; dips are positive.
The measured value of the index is 0.80 angstrom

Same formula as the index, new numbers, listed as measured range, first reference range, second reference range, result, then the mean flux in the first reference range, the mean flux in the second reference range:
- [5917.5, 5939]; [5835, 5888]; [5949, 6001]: 1.2 angstrom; 0.605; 0.606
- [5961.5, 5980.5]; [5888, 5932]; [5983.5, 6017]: -2.2 angstrom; 0.577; 0.576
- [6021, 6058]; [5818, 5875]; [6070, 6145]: 0.4 angstrom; 0.597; 0.59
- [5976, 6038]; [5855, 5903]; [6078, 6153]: -0.3 angstrom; 0.581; 0.587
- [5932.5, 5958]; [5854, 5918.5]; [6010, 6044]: -0.6 angstrom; 0.588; 0.598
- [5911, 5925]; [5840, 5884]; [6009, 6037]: 0.1 angstrom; 0.603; 0.597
